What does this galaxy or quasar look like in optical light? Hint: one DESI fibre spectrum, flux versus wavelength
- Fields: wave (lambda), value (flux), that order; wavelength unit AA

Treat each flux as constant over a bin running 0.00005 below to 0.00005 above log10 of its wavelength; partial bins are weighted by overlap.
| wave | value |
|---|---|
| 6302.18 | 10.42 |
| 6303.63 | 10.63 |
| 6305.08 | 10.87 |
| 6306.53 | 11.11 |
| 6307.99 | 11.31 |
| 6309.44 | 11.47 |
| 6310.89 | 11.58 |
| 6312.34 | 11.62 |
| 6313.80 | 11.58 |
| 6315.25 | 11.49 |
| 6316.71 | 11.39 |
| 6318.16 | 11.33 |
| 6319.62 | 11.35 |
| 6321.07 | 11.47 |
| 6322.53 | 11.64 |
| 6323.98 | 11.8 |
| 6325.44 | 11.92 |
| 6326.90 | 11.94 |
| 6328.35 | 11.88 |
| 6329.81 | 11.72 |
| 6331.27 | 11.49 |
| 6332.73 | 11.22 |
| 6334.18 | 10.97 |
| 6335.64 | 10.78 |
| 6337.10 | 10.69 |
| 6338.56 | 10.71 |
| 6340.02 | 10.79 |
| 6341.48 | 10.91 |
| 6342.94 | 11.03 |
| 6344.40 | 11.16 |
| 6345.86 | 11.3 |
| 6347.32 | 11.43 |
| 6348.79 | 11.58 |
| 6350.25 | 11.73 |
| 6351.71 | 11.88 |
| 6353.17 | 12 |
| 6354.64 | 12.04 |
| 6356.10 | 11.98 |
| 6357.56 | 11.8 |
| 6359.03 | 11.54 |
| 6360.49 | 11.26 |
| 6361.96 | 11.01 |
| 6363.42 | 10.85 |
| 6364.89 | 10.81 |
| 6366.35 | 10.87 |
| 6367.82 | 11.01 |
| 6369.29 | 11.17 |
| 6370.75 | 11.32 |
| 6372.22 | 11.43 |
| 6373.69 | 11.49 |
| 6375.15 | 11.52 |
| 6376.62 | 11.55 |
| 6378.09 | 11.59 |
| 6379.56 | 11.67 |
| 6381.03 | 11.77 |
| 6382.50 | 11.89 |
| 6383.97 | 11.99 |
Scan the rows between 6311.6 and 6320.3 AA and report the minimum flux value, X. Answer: 11.33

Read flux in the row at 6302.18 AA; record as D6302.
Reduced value 10.42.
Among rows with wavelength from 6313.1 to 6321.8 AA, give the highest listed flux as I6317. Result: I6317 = 11.58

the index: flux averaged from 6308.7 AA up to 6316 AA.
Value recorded 11.5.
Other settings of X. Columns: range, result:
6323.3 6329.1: 11.8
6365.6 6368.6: 10.87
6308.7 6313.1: 11.47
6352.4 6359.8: 11.54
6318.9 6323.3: 11.35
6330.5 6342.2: 10.69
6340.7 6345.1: 10.91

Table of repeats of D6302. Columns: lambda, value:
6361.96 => 11.01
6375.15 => 11.52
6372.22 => 11.43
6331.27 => 11.49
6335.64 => 10.78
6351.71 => 11.88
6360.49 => 11.26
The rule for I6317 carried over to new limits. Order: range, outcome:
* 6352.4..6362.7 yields 12.04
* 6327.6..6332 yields 11.88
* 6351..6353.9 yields 12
